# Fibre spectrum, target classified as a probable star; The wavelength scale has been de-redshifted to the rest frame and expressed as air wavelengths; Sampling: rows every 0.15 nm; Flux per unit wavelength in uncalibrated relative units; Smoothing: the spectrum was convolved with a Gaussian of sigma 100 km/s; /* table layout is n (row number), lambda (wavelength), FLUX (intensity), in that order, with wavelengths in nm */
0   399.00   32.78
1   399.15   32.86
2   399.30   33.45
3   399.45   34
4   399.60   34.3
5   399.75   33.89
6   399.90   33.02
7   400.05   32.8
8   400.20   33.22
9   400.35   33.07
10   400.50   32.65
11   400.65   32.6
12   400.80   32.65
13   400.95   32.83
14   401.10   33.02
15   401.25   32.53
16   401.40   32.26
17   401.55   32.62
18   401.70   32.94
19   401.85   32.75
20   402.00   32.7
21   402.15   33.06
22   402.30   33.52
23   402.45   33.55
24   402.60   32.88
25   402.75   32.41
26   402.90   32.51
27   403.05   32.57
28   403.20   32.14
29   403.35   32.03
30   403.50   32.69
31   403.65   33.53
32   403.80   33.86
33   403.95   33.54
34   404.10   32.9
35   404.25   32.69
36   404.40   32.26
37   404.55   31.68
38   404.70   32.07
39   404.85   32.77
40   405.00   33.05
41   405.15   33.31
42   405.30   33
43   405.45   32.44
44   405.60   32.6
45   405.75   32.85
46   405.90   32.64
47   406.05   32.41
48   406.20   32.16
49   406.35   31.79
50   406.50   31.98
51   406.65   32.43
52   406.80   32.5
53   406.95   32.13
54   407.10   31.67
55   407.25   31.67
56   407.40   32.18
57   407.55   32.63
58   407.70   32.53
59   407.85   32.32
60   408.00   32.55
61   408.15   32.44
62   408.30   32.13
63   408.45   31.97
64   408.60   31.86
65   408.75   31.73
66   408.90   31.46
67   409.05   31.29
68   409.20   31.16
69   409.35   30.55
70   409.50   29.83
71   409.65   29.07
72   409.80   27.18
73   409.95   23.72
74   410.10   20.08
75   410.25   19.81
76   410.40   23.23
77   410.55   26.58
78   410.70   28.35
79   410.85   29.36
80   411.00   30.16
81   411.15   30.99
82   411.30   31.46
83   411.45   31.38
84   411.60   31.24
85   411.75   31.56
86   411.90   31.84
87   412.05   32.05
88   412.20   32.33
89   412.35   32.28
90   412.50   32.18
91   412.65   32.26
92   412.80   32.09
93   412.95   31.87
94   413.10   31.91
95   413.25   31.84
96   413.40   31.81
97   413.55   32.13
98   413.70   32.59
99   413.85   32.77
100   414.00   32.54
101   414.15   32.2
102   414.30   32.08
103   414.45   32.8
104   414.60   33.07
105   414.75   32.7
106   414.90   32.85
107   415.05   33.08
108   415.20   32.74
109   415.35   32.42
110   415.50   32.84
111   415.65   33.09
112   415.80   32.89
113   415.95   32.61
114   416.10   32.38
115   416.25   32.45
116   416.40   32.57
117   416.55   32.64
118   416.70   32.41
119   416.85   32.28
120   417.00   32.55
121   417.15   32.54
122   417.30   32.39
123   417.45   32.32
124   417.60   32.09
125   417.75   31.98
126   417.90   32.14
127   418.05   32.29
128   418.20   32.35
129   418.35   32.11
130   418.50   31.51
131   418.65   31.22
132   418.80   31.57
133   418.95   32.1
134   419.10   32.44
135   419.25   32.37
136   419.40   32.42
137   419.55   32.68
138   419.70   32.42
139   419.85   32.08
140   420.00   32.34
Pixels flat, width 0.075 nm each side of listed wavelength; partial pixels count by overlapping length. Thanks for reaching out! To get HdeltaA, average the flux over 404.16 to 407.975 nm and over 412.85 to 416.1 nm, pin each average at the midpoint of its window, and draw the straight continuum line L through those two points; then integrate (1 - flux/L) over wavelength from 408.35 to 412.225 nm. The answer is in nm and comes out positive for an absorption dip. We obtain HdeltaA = 0.386 nm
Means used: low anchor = 32.4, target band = 29.2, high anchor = 32.5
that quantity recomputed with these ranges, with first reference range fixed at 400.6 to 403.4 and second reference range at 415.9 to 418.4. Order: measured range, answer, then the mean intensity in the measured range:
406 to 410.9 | 0.38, 30.1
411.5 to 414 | 0.03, 32.1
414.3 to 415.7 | -0.02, 32.8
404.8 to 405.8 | -0.01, 32.9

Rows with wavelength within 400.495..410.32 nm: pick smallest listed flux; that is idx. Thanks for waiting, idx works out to 19.81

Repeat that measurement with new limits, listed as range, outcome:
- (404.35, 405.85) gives 31.68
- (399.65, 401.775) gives 32.26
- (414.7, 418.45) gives 31.98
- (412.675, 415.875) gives 31.81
